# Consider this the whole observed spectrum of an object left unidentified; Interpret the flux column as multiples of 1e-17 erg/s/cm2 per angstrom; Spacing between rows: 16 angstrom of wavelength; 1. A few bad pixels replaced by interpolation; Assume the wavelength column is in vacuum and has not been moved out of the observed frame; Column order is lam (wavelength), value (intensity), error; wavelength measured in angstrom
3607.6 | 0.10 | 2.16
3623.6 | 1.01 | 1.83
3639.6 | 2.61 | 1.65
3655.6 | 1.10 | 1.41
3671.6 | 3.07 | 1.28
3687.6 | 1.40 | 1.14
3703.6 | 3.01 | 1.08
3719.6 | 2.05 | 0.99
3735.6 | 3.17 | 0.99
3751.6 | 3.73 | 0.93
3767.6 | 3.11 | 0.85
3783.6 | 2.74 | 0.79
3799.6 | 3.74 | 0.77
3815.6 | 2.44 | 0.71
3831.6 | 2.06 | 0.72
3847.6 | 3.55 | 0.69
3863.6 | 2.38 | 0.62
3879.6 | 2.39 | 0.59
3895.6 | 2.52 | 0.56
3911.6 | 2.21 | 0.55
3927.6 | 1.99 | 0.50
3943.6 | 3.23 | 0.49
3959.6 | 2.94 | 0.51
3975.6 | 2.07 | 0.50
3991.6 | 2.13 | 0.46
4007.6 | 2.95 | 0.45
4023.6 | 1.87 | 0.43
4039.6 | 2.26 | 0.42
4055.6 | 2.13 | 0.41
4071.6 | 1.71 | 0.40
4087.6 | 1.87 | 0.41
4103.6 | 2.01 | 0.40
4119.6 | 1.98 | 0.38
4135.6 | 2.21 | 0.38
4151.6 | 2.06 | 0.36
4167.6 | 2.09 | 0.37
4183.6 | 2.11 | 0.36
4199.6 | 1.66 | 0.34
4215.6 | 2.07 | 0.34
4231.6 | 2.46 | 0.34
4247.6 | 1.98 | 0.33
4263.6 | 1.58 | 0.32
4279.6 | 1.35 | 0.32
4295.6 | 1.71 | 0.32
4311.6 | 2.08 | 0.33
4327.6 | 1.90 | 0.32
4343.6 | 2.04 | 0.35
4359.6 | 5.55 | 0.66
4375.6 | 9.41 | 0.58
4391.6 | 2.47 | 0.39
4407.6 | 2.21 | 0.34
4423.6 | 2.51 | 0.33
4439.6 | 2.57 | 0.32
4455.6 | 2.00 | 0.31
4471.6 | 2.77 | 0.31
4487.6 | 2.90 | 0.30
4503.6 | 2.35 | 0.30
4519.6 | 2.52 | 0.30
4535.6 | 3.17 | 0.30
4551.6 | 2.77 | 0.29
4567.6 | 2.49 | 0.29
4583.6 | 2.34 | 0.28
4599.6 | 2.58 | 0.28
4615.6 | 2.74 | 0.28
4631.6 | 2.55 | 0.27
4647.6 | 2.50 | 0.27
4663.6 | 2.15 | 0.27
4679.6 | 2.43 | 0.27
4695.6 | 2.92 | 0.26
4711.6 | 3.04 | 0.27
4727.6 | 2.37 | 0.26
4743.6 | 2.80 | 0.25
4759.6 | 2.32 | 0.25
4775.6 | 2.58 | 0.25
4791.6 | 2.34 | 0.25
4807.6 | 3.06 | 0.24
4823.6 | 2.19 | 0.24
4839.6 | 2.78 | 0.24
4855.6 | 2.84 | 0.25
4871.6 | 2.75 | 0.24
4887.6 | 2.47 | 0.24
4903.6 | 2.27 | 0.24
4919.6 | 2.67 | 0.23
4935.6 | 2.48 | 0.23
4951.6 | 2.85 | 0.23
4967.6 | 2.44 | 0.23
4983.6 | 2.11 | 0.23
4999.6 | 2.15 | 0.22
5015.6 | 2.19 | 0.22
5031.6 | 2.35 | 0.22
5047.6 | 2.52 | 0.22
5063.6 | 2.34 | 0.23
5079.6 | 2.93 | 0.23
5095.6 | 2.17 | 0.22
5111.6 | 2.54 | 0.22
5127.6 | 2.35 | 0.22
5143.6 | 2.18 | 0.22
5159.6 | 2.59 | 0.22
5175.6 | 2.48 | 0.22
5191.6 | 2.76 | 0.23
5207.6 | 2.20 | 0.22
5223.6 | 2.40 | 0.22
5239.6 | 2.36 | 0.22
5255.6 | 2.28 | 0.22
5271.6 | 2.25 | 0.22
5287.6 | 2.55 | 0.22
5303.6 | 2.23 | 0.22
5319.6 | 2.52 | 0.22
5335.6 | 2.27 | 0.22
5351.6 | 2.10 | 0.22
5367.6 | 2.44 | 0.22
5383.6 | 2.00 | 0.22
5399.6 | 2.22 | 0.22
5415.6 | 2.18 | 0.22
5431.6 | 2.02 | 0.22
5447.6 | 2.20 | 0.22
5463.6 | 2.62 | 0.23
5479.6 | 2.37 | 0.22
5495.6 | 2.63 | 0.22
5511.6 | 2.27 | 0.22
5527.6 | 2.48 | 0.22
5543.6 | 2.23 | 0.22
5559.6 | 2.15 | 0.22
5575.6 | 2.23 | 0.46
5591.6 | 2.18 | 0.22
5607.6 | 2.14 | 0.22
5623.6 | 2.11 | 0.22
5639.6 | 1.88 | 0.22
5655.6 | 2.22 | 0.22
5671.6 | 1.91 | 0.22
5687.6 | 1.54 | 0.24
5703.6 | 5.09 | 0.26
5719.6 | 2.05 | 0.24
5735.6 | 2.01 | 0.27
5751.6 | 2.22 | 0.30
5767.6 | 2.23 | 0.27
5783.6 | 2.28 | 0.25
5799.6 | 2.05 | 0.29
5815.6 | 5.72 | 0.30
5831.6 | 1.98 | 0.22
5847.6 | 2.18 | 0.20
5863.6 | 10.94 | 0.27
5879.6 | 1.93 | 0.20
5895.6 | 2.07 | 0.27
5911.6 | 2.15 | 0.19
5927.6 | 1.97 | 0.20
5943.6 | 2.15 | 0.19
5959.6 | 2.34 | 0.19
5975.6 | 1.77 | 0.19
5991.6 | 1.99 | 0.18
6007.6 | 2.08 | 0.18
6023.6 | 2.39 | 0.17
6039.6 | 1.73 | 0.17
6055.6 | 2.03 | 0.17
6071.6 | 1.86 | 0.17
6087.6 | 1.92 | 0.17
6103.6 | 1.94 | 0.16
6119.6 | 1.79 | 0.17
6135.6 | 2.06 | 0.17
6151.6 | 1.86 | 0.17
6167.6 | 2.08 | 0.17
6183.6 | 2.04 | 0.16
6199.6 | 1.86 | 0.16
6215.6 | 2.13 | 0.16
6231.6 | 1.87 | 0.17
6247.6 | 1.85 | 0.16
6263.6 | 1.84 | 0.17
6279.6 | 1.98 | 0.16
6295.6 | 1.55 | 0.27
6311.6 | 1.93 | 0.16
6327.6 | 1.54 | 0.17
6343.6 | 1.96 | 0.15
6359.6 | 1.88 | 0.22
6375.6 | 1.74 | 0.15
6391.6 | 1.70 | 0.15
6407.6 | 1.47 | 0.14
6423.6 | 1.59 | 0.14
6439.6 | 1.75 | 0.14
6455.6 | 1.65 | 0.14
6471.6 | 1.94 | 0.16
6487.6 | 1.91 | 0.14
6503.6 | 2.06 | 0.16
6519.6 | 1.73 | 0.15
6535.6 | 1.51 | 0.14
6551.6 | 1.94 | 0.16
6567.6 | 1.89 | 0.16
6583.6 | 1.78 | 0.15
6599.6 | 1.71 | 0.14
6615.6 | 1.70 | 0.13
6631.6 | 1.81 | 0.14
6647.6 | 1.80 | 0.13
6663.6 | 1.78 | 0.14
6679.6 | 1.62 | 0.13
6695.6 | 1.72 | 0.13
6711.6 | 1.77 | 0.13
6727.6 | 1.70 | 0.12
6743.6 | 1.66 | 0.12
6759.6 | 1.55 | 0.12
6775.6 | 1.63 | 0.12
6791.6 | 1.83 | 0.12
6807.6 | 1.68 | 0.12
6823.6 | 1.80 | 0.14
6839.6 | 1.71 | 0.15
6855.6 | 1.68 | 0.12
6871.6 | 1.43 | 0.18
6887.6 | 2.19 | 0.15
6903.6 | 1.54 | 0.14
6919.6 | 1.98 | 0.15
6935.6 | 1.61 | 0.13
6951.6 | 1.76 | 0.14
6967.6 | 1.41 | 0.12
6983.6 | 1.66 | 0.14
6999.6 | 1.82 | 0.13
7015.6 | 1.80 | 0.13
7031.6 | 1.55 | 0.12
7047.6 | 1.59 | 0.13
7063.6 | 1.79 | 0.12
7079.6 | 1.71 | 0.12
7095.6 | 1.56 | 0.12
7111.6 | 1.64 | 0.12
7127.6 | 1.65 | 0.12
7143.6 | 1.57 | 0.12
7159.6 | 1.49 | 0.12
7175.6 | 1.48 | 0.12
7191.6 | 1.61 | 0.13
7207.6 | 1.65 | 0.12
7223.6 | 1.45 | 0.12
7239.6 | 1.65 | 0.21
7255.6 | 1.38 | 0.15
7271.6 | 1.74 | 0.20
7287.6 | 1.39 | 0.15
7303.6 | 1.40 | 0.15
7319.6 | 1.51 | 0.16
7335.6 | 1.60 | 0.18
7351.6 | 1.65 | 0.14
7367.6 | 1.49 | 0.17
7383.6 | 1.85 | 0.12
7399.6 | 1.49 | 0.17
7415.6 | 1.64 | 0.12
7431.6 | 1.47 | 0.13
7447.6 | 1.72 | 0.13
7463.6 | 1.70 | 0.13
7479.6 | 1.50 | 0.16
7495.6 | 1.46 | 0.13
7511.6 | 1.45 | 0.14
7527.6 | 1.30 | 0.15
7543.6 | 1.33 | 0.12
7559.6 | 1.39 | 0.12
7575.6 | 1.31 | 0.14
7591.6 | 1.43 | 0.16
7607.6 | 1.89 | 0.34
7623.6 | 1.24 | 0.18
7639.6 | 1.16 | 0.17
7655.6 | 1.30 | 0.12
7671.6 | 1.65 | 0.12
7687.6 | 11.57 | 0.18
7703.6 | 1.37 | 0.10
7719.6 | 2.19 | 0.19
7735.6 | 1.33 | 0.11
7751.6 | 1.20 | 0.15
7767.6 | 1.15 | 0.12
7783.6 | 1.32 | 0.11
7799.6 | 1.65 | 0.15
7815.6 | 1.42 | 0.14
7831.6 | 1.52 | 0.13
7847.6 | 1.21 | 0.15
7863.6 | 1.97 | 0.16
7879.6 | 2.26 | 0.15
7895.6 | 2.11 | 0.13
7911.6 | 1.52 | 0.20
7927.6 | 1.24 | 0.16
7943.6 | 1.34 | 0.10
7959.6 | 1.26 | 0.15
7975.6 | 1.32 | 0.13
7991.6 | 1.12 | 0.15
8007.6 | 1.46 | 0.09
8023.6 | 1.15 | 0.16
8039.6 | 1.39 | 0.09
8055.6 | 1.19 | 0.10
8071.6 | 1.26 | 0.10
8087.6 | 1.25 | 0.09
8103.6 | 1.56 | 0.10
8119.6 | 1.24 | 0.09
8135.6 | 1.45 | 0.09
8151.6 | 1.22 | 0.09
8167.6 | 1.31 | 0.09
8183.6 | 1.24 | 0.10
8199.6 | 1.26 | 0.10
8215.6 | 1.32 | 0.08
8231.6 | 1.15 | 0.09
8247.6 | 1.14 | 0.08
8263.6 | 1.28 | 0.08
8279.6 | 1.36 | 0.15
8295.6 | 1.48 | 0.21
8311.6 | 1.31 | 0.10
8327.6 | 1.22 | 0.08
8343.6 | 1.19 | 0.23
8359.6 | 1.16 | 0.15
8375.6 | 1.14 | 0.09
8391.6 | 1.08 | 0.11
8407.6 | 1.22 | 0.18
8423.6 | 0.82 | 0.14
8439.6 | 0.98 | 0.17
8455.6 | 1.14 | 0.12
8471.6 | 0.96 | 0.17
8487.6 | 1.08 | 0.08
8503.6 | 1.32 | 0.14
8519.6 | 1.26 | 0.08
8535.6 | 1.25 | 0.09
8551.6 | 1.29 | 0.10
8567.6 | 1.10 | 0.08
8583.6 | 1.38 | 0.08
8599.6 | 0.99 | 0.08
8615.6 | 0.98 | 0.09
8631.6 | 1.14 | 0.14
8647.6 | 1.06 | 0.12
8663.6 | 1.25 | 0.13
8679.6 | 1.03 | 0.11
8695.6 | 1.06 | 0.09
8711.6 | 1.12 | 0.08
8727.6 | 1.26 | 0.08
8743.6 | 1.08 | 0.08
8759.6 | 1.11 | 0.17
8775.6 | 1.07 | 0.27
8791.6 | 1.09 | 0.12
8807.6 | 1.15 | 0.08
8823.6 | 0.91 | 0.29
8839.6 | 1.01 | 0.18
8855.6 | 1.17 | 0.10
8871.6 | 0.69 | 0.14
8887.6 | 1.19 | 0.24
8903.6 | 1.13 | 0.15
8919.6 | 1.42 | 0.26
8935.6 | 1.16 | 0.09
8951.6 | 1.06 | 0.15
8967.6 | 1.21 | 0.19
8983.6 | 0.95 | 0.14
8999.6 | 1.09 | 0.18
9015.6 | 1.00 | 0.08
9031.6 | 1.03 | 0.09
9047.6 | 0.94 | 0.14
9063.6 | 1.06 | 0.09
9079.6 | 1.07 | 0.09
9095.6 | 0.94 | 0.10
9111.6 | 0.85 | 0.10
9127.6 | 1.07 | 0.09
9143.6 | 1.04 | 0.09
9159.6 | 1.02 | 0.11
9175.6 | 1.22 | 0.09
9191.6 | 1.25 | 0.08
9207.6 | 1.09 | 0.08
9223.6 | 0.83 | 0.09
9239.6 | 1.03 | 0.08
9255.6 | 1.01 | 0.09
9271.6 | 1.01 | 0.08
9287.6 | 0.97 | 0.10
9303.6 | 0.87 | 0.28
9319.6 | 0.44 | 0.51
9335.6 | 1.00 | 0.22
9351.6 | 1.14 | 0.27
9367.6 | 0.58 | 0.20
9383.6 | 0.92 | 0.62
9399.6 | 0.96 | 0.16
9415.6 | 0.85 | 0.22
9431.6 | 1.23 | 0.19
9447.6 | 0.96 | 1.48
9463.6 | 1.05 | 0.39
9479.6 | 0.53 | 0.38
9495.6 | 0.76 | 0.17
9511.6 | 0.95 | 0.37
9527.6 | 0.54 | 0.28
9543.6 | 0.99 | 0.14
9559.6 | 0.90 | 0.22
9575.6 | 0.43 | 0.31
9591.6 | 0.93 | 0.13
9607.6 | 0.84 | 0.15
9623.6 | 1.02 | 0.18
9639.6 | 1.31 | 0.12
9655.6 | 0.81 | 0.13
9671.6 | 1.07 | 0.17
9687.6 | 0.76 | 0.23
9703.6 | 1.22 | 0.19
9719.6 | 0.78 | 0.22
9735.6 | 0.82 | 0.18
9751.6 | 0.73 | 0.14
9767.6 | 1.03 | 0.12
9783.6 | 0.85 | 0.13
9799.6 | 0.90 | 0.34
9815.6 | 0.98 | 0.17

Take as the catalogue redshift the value 0.172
